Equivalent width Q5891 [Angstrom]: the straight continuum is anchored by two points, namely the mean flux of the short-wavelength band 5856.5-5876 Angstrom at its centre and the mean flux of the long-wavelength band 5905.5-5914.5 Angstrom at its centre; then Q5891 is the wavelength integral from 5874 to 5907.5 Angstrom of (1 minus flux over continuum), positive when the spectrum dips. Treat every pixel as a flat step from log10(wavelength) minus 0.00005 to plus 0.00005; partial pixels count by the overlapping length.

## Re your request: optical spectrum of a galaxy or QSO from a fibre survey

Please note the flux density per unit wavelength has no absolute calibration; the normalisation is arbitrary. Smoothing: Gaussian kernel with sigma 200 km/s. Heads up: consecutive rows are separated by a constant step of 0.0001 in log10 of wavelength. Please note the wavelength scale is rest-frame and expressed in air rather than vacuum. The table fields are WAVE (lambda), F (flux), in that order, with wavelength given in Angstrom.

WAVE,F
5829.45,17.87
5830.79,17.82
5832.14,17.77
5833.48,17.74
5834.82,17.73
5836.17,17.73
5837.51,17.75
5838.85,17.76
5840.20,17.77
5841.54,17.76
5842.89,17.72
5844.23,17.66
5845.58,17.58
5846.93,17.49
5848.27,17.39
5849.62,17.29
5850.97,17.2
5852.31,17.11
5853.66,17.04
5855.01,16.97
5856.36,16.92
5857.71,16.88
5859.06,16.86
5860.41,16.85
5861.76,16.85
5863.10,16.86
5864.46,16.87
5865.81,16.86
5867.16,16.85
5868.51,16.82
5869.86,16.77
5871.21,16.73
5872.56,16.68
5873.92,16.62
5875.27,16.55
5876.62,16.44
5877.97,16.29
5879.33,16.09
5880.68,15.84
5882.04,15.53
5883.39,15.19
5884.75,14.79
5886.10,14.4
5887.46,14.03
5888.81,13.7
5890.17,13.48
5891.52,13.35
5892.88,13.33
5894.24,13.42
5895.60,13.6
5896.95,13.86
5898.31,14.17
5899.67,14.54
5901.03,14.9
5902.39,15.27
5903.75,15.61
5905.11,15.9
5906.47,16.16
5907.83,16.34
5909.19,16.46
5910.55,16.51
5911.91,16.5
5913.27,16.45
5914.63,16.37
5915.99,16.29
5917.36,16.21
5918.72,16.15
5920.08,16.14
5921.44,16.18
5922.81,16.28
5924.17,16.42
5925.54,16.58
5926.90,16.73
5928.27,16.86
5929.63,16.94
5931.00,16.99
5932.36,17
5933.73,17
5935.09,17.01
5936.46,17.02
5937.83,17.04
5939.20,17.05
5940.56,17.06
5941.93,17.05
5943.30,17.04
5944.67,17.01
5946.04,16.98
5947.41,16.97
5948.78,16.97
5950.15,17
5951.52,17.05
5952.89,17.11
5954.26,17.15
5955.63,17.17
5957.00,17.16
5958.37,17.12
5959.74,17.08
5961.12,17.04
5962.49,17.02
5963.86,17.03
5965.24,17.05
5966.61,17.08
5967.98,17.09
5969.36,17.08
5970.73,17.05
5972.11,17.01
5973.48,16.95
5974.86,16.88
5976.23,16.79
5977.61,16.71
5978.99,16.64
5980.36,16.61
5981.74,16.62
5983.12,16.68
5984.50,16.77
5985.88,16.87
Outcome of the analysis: 3.38 Angstrom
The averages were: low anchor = 16.8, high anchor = 16.4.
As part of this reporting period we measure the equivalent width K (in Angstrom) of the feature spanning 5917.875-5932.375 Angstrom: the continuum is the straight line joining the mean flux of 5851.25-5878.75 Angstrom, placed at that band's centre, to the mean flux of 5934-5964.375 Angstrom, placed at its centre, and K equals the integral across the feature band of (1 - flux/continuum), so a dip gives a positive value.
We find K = 0.4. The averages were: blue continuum 16.8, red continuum 17.1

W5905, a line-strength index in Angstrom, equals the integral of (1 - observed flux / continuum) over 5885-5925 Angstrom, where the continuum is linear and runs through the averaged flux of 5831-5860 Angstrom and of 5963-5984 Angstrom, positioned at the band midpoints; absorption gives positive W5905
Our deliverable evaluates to 4.49 Angstrom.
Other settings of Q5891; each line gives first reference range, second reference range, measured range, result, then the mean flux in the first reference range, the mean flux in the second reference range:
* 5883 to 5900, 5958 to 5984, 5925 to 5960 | -2.6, 14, 16.9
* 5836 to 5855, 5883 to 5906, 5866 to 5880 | -0.8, 17.5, 14.3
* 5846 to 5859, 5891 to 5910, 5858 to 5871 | -0.2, 17.1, 14.8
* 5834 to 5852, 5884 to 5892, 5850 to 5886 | -2.2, 17.6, 14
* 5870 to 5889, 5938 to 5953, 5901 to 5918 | 0.2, 15.7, 17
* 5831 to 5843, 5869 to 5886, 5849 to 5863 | 0.0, 17.7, 16.1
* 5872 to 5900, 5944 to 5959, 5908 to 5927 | -0.5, 14.8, 17.1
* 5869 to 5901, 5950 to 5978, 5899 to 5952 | -1.5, 15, 17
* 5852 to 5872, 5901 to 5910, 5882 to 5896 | 1.9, 16.9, 15.9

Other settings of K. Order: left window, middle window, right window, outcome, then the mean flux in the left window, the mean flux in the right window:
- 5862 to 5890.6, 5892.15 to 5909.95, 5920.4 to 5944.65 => 1.6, 15.9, 16.8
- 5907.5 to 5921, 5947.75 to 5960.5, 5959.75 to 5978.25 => -0.2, 16.3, 17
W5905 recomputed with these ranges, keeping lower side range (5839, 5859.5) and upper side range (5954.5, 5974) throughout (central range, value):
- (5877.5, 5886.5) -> 0.9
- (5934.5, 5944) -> 0.0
